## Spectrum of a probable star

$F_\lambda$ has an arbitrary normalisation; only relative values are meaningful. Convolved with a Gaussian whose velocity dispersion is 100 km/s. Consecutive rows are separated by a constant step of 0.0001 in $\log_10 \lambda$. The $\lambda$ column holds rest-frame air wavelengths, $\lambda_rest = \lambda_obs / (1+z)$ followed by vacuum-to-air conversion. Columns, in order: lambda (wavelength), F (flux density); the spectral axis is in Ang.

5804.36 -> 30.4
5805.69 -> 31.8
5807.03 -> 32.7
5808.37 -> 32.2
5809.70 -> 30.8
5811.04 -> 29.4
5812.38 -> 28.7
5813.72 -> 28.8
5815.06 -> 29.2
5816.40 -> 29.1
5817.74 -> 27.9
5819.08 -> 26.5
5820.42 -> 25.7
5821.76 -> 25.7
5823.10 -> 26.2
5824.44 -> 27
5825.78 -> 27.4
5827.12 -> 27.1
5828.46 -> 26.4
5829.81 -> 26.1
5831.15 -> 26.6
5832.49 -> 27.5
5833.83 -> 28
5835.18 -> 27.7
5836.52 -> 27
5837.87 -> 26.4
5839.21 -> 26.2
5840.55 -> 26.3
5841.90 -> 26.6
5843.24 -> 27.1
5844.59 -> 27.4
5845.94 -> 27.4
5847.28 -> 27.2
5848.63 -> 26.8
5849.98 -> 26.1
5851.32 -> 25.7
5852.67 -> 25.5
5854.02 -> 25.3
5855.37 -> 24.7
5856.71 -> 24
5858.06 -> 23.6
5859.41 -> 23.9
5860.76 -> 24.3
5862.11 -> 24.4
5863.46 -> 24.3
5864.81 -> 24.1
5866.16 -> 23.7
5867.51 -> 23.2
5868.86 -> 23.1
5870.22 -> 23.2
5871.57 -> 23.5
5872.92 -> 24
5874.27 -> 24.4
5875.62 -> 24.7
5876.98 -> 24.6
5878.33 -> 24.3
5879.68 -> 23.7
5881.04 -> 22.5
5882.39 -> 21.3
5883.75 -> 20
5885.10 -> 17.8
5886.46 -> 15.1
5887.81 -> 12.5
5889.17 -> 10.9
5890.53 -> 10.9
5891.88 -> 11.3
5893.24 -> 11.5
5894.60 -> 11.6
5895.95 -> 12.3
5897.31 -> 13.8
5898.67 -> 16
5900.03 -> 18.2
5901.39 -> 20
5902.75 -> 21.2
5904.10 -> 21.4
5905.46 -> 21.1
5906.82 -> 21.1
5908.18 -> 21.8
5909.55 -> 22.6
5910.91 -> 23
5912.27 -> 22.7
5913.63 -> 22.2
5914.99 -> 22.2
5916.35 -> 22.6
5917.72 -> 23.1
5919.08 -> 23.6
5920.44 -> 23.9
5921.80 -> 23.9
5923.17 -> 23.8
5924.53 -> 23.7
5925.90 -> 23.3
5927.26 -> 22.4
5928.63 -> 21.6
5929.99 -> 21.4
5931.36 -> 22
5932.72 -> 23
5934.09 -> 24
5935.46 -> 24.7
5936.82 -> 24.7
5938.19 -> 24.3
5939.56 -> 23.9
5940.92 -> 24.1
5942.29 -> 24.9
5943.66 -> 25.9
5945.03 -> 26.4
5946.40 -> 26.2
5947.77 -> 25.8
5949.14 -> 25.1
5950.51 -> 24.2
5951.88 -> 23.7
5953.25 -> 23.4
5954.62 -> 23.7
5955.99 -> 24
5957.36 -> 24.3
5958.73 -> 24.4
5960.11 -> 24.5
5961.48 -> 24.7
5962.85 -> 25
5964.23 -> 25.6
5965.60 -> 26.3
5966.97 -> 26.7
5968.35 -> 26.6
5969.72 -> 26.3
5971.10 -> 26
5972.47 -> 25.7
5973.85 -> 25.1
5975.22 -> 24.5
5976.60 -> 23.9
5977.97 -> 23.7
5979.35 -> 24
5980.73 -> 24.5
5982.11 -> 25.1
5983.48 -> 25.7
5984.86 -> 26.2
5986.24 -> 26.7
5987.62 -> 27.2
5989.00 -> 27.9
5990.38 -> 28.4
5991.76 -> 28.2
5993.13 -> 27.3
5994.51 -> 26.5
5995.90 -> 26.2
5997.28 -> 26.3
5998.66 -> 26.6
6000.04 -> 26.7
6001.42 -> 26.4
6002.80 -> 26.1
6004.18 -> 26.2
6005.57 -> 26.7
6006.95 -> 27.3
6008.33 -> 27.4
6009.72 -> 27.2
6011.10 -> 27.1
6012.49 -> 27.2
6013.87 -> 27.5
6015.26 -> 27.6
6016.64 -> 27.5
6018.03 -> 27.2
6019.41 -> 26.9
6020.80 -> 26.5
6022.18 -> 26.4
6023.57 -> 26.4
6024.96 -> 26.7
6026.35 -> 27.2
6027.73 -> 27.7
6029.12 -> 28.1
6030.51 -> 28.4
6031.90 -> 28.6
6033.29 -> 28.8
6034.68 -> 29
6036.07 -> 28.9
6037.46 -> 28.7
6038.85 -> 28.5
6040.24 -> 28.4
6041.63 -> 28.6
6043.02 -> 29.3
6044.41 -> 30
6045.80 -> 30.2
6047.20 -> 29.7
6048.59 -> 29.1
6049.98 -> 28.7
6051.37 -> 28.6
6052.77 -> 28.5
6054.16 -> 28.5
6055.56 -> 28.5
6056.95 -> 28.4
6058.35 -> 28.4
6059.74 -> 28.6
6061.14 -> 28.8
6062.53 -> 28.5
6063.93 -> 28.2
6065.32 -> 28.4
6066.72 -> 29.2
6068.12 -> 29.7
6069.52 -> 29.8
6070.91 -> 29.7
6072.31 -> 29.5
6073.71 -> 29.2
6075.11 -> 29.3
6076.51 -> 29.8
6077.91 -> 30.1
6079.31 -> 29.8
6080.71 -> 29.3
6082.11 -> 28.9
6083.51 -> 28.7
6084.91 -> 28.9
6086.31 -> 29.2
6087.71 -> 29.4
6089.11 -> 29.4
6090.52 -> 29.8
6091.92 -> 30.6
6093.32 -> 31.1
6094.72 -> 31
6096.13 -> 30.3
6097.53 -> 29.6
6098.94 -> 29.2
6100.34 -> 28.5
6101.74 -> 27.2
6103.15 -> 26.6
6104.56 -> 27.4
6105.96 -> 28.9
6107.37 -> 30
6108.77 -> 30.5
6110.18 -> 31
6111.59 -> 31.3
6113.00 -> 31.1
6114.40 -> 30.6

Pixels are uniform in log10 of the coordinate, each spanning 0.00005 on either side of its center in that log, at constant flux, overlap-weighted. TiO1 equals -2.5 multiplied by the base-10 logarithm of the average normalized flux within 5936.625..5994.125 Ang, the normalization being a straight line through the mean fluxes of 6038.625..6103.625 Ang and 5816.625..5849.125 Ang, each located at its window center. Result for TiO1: 0.11 mag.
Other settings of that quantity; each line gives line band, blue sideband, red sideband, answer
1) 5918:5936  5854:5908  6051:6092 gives -0.038 mag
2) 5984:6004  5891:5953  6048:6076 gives -0.061 mag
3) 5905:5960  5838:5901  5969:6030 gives 0.021 mag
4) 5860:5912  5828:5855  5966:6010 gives 0.309 mag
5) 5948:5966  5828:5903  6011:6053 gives 0.044 mag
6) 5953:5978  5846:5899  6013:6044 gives 0.005 mag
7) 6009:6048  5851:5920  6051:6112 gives -0.041 mag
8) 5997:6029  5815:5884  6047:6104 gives 0.047 mag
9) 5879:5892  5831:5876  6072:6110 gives 0.469 mag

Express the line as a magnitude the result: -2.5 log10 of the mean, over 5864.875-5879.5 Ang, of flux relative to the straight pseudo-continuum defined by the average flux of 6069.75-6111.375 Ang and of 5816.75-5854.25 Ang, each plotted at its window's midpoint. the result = 0.14 mag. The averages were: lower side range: 26.7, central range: 23.9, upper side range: 29.4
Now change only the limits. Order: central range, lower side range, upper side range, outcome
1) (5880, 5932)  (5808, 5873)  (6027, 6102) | 0.36 mag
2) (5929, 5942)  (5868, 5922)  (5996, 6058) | -0.06 mag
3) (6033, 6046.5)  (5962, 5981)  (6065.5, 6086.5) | -0.04 mag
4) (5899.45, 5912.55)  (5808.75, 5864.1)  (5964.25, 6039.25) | 0.25 mag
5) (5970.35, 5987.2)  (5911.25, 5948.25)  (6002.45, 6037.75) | 0.03 mag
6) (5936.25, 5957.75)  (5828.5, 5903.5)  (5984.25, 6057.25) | 0.02 mag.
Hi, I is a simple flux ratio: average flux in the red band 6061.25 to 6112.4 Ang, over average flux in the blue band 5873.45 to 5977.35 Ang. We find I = 1.33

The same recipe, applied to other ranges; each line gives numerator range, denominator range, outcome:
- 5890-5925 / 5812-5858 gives 0.73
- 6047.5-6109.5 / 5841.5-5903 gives 1.36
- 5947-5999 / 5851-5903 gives 1.25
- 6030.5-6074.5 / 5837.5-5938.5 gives 1.31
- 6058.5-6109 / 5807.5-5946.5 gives 1.24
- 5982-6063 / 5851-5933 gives 1.31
